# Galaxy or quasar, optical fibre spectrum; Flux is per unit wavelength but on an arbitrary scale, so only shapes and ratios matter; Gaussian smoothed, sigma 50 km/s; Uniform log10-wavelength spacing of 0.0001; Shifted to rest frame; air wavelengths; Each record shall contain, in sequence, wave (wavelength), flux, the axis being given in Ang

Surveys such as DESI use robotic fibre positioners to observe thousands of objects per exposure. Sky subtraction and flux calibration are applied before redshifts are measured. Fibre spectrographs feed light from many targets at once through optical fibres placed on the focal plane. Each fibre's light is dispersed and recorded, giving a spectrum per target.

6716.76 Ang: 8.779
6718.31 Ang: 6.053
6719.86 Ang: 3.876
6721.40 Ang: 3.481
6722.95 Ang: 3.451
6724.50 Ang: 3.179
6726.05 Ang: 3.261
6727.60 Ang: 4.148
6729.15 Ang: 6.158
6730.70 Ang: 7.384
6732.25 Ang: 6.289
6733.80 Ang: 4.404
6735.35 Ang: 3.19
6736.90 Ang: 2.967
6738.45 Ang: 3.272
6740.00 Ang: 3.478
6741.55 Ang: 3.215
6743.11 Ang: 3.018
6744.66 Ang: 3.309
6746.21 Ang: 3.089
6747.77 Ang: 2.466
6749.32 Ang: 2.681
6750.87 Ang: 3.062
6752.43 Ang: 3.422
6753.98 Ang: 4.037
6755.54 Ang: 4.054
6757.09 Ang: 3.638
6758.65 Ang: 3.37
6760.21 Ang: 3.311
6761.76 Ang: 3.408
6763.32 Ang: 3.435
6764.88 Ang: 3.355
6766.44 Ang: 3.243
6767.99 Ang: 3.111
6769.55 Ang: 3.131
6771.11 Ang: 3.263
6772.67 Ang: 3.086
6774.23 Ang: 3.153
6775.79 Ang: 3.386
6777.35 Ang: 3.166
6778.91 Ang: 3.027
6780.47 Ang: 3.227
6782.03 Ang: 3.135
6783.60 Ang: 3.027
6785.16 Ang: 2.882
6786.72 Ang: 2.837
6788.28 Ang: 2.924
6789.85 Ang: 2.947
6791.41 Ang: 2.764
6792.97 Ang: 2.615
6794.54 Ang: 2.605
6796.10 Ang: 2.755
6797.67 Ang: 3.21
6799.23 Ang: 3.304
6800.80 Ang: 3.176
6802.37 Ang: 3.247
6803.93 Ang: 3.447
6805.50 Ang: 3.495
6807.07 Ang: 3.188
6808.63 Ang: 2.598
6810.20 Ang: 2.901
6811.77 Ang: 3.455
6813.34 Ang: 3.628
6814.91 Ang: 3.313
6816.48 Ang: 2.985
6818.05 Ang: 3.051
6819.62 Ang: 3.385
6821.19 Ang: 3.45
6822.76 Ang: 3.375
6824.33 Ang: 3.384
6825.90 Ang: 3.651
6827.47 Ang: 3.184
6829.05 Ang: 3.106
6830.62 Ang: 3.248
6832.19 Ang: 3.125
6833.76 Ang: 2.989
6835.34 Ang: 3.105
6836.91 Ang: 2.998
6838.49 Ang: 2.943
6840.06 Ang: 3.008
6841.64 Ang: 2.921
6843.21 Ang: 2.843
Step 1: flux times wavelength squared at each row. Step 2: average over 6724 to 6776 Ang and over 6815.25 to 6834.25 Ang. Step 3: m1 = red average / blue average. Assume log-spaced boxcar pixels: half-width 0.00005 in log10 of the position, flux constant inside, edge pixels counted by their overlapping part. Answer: 0.92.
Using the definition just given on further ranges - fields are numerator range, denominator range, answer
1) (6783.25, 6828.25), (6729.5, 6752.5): 0.86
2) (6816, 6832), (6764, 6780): 1.04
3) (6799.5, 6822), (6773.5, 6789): 1.06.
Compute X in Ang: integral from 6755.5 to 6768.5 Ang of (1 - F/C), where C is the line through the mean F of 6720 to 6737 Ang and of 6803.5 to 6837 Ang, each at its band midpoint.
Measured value 1.8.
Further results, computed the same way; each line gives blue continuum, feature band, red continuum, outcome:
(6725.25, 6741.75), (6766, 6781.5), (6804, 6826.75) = 2.7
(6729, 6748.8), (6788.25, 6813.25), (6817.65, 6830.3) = 3.1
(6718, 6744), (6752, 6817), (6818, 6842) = 7.6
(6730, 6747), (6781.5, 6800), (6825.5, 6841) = 3.1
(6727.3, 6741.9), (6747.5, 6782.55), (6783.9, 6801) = 3.5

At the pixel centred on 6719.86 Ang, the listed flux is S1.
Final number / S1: 3.876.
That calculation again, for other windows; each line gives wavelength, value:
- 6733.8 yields 4.404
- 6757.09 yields 3.638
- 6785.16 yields 2.882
